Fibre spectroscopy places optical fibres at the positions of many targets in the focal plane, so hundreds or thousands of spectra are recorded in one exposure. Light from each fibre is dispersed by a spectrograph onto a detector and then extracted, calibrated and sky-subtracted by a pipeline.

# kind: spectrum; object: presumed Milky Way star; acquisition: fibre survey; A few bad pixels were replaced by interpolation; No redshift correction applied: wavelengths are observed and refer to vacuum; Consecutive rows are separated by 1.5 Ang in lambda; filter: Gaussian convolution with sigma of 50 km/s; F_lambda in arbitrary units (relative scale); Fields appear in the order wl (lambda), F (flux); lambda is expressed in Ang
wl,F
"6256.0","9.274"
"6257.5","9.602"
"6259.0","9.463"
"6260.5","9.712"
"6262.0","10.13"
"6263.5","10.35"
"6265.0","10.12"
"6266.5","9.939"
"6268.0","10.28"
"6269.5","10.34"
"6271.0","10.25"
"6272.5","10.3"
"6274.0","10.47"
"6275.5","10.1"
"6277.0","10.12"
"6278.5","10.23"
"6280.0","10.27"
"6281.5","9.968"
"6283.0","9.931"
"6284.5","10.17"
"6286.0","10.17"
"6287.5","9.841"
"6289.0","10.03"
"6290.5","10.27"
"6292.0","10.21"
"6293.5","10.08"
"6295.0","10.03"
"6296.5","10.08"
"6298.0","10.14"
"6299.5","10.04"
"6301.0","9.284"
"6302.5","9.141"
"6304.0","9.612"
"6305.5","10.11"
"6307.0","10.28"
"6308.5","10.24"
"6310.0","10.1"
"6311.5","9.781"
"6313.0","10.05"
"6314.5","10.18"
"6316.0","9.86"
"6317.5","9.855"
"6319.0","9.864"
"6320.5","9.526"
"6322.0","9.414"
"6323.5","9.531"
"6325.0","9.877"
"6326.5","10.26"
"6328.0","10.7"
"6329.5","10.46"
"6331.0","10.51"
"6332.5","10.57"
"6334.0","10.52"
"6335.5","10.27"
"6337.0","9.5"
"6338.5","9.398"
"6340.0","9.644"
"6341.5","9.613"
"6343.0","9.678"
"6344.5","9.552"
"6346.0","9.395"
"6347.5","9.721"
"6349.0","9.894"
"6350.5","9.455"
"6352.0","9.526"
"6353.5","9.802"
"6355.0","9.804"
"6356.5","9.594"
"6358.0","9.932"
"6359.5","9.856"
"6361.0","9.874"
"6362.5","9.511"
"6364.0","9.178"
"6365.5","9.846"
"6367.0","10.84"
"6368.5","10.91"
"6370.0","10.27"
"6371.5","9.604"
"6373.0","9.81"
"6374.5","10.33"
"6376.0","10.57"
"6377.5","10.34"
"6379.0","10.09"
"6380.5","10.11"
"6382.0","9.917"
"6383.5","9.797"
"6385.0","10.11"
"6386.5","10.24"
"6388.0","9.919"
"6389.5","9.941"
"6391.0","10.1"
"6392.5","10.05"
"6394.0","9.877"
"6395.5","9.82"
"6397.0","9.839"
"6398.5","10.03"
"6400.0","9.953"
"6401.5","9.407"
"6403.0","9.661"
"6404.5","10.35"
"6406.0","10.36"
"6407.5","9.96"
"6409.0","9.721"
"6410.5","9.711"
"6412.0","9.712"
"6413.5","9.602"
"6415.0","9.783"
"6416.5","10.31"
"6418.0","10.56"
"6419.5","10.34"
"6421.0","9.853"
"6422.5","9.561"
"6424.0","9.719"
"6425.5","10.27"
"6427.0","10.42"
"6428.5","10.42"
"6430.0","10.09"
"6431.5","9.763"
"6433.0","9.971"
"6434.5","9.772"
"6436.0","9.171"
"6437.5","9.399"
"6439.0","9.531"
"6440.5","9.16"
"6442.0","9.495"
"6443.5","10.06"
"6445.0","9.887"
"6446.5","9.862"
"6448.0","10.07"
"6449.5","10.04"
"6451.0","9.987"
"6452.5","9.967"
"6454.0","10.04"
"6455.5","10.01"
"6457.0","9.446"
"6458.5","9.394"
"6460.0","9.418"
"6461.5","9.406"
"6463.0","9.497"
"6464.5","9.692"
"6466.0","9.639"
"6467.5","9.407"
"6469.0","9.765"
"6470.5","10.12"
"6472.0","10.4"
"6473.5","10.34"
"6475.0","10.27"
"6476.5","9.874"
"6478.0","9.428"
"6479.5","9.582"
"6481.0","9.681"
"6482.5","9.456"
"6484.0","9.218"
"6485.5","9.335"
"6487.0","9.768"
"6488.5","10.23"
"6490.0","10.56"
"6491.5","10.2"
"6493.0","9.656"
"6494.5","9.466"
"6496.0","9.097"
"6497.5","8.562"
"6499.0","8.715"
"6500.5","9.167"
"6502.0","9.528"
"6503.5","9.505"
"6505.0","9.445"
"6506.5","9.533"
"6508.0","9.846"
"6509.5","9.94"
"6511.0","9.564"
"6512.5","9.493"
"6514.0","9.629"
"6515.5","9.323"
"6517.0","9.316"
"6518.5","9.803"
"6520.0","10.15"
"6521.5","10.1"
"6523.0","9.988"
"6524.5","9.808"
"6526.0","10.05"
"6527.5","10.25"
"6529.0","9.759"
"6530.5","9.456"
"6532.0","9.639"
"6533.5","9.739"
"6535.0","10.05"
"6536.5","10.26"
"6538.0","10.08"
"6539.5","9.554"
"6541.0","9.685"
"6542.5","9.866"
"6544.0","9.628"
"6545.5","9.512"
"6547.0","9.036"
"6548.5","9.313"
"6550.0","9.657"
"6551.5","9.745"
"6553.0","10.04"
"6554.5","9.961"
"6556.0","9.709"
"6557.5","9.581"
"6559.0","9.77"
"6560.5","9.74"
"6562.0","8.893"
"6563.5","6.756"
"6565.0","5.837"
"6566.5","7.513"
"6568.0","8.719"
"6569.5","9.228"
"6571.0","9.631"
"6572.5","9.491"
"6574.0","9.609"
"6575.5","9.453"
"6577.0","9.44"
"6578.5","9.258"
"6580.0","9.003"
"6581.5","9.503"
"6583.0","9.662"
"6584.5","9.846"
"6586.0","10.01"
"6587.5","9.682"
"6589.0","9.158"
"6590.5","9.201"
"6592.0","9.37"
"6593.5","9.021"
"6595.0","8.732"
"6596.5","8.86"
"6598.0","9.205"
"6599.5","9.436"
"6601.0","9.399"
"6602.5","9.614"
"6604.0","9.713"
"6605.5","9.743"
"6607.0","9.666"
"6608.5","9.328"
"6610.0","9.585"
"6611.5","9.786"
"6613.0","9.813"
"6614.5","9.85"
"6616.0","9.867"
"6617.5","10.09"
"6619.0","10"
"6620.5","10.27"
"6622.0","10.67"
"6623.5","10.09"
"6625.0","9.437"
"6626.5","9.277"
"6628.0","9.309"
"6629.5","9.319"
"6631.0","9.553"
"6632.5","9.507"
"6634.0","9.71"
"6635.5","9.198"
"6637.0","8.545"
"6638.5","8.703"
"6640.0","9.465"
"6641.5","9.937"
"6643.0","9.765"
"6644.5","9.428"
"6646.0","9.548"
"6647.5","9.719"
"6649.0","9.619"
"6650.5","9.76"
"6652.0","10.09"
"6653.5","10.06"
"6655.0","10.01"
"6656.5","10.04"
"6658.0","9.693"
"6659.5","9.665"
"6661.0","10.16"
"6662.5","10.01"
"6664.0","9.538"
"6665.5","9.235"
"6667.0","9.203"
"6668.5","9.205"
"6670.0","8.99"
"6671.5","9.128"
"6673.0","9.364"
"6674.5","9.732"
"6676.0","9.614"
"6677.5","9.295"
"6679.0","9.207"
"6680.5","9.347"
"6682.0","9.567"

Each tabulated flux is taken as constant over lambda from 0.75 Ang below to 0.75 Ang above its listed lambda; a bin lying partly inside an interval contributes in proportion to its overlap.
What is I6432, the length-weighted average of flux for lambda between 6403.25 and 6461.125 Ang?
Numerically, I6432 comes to 9.87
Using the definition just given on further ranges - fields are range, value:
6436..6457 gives 9.77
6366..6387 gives 10.2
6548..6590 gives 9.22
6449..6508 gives 9.66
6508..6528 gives 9.8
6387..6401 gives 9.94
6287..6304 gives 9.91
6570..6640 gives 9.51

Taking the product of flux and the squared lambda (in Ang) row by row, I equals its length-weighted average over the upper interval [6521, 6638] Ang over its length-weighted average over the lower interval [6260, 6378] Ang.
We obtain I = 1.03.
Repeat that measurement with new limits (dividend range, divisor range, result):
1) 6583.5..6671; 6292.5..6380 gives 1.06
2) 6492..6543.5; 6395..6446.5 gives 1.01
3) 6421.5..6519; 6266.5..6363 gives 1.02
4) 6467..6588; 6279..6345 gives 1.02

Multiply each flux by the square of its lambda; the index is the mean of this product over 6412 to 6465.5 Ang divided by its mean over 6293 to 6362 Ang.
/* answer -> 1.03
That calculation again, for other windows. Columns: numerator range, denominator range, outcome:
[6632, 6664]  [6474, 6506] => 1.06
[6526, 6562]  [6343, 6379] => 1.04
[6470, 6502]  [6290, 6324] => 1.03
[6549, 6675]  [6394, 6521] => 1.02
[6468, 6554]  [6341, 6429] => 1.02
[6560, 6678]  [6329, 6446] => 1.02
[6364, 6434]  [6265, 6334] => 1.03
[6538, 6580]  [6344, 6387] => 0.99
